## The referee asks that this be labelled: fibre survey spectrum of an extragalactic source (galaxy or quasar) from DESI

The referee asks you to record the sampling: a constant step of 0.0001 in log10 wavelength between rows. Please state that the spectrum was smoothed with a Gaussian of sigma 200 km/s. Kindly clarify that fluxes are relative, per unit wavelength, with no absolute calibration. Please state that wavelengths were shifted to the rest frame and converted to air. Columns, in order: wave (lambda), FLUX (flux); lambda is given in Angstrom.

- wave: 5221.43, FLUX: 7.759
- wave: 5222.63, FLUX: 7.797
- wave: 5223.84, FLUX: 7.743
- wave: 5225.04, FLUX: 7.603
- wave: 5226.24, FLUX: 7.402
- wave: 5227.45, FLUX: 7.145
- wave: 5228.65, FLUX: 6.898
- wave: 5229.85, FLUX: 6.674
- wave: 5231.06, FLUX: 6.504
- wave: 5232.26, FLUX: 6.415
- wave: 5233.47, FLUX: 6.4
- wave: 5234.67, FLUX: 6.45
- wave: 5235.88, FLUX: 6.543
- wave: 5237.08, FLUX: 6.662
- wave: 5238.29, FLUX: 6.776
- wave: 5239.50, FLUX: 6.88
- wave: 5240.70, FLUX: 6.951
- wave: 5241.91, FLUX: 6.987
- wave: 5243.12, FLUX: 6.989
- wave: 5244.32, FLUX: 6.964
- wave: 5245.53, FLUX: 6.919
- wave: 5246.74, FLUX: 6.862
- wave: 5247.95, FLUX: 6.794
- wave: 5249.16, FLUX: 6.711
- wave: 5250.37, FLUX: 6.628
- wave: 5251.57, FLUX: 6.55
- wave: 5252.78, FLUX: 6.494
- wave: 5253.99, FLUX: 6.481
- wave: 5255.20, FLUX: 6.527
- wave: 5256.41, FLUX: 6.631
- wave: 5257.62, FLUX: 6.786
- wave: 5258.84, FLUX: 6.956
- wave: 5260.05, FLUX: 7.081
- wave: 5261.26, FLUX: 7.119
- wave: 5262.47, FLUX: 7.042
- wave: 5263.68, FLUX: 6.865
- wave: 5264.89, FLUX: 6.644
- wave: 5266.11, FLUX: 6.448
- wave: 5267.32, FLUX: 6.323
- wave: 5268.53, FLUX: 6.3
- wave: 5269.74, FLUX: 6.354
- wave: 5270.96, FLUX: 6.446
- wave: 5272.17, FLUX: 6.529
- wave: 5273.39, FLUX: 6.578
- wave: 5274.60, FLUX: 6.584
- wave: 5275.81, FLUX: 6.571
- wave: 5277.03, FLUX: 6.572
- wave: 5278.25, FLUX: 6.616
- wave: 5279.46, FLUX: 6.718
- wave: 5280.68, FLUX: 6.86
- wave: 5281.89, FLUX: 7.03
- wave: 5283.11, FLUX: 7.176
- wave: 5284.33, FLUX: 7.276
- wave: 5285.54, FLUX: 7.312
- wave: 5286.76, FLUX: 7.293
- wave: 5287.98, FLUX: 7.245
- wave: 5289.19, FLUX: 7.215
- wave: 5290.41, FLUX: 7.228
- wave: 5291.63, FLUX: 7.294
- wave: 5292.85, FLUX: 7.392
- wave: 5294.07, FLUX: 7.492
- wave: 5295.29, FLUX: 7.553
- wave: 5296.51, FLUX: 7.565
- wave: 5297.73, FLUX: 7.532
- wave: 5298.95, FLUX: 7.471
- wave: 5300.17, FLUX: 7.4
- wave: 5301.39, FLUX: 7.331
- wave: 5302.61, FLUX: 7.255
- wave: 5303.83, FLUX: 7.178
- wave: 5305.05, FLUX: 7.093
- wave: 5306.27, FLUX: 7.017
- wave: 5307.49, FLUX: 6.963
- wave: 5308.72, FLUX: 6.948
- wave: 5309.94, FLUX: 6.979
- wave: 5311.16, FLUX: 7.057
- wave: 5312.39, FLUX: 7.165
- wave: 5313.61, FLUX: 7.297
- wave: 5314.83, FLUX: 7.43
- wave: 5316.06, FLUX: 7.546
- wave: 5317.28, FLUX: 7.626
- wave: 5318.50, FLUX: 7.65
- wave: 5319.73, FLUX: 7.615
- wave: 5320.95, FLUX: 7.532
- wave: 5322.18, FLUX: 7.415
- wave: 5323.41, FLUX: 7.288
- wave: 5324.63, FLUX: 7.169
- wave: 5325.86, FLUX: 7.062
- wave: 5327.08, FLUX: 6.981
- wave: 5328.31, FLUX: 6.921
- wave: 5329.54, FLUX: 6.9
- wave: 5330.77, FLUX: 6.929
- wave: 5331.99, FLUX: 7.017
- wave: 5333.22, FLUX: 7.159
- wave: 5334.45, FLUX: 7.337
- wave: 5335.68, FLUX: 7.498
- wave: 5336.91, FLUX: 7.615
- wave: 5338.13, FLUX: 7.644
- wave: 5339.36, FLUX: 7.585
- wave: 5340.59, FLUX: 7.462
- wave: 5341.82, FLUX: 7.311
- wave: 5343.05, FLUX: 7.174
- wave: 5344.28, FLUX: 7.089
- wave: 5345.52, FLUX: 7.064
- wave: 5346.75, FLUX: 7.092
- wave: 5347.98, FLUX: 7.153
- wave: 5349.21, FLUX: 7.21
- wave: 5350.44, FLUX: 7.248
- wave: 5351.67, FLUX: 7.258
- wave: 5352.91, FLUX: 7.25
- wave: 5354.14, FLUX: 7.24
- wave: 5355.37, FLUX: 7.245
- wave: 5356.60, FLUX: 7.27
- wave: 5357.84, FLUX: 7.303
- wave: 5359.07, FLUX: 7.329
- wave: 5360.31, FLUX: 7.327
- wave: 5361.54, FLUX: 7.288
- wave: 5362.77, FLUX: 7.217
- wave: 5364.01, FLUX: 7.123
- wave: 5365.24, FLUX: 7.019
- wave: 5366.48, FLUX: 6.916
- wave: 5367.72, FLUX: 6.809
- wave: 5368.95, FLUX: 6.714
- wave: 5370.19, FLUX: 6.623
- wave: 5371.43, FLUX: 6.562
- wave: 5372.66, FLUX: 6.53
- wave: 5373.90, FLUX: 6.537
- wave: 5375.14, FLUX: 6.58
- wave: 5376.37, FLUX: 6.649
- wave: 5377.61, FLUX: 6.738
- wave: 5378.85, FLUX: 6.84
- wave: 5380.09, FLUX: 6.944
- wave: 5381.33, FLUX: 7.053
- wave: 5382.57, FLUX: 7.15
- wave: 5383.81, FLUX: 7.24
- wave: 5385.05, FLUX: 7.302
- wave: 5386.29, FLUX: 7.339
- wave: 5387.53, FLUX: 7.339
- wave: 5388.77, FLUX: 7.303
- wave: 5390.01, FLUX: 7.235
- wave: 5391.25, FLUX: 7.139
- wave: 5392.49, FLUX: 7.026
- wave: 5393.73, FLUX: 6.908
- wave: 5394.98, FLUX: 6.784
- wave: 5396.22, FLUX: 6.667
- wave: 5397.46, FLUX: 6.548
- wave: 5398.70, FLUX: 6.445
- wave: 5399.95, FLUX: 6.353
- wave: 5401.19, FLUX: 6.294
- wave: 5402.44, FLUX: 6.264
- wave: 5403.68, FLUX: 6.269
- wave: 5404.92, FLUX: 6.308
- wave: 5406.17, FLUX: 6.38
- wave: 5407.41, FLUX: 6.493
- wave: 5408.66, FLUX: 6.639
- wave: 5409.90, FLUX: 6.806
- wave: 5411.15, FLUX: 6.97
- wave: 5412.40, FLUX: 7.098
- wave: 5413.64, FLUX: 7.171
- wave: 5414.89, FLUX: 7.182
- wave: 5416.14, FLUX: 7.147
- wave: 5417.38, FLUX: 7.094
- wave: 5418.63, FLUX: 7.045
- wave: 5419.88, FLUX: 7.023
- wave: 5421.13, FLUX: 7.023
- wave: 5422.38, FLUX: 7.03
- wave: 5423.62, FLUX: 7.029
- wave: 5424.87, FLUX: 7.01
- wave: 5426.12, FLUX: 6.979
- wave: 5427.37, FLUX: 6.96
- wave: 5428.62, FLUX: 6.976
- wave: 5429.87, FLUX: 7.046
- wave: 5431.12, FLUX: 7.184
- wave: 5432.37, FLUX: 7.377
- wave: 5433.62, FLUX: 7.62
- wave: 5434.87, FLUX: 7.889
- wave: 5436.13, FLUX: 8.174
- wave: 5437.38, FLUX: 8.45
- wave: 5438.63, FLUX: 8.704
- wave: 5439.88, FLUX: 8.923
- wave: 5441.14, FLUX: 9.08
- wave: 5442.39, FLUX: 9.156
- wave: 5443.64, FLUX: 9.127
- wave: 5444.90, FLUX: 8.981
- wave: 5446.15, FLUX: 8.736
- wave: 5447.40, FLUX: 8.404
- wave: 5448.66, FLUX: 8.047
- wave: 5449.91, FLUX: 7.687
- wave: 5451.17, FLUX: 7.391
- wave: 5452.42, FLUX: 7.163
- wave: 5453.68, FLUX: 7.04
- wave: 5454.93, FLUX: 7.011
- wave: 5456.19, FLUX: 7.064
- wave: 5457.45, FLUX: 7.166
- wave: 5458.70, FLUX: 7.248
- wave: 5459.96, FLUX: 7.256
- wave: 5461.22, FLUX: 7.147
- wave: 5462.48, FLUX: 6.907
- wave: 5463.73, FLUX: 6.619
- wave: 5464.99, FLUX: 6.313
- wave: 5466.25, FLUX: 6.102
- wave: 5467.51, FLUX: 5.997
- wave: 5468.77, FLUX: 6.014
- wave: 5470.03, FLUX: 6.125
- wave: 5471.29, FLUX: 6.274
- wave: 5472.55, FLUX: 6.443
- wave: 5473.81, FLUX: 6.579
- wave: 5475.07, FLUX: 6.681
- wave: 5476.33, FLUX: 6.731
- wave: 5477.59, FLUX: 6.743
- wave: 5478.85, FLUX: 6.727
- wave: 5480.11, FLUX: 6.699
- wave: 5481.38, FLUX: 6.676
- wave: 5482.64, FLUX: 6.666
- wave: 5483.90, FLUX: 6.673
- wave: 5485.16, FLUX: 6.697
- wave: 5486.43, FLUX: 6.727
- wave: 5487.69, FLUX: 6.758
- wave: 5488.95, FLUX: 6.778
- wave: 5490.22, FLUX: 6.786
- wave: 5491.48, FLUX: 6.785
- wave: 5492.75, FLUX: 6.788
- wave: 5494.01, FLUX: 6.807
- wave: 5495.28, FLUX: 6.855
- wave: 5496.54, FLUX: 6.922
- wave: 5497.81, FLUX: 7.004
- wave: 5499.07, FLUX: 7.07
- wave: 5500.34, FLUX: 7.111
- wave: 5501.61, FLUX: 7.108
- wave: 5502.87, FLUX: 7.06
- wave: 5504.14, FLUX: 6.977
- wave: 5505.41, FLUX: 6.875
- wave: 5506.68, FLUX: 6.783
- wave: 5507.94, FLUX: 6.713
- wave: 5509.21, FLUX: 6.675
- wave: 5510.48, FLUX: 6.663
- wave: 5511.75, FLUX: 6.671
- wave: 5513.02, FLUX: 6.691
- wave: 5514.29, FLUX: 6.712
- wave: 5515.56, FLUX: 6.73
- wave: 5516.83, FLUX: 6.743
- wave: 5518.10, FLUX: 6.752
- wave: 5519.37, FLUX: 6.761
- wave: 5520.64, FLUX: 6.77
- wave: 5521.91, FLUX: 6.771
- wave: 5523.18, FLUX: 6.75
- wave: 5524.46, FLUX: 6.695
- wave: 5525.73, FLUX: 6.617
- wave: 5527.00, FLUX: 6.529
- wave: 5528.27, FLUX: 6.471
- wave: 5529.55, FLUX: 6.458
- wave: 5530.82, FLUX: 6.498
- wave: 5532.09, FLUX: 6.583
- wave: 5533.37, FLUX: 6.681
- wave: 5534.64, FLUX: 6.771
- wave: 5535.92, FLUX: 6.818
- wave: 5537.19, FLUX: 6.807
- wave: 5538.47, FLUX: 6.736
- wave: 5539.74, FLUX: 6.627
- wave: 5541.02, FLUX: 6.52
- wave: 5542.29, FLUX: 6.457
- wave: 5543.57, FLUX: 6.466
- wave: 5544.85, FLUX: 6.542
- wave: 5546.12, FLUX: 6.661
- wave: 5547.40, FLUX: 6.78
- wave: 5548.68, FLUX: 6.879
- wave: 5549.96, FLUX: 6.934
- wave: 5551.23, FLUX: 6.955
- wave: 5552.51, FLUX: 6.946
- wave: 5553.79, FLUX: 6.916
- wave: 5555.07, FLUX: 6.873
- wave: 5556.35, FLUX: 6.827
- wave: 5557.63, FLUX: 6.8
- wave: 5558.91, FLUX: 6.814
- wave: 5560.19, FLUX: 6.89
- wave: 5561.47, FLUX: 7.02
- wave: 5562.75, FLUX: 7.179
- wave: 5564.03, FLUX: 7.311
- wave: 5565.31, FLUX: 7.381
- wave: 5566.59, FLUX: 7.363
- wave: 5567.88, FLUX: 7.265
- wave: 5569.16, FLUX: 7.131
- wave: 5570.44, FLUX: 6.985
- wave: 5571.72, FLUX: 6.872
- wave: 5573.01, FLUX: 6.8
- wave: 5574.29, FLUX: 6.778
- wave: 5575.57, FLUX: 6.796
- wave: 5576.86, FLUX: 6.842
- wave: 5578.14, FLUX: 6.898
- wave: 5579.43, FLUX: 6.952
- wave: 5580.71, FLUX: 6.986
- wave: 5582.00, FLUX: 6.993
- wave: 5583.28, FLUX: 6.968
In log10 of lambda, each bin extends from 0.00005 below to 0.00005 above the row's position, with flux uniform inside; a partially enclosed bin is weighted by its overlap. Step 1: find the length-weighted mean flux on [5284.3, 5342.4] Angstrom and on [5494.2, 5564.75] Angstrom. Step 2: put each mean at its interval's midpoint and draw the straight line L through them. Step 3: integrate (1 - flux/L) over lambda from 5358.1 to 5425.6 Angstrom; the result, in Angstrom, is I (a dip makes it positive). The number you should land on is 2.1 Angstrom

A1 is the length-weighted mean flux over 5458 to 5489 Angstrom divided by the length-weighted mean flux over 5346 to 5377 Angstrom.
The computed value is 0.9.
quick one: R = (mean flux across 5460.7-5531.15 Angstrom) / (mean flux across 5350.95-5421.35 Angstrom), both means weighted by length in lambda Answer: 0.97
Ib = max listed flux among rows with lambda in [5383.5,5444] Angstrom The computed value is 9.156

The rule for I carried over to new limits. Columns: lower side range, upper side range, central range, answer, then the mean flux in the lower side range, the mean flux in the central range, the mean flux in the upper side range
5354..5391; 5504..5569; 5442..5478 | -1.4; 7.02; 7.17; 6.79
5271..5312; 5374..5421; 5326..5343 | -0.6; 7.09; 7.25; 6.86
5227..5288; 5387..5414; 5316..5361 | -3.6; 6.75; 7.28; 6.74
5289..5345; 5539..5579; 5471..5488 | 0.9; 7.29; 6.65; 6.89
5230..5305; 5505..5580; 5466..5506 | 0.7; 6.88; 6.7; 6.8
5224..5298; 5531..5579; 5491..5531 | 0.5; 6.87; 6.78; 6.86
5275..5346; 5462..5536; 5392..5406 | 0.9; 7.22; 6.52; 6.68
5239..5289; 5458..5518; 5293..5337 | -3.3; 6.79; 7.27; 6.73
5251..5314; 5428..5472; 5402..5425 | 1.7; 6.96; 6.84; 7.49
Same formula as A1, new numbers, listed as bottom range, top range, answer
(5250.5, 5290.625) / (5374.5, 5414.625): 1.01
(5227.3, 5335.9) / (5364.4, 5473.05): 1.02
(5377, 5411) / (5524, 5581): 1.00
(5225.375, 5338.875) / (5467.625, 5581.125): 0.97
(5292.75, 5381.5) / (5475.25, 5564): 0.94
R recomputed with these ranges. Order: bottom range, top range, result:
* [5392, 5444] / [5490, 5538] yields 0.94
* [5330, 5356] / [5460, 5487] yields 0.90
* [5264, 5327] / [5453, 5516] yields 0.95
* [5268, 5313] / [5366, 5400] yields 0.98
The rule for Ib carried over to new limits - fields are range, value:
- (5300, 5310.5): 7.4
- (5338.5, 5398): 7.585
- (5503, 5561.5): 7.02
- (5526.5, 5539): 6.818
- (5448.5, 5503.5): 8.047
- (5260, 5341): 7.65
